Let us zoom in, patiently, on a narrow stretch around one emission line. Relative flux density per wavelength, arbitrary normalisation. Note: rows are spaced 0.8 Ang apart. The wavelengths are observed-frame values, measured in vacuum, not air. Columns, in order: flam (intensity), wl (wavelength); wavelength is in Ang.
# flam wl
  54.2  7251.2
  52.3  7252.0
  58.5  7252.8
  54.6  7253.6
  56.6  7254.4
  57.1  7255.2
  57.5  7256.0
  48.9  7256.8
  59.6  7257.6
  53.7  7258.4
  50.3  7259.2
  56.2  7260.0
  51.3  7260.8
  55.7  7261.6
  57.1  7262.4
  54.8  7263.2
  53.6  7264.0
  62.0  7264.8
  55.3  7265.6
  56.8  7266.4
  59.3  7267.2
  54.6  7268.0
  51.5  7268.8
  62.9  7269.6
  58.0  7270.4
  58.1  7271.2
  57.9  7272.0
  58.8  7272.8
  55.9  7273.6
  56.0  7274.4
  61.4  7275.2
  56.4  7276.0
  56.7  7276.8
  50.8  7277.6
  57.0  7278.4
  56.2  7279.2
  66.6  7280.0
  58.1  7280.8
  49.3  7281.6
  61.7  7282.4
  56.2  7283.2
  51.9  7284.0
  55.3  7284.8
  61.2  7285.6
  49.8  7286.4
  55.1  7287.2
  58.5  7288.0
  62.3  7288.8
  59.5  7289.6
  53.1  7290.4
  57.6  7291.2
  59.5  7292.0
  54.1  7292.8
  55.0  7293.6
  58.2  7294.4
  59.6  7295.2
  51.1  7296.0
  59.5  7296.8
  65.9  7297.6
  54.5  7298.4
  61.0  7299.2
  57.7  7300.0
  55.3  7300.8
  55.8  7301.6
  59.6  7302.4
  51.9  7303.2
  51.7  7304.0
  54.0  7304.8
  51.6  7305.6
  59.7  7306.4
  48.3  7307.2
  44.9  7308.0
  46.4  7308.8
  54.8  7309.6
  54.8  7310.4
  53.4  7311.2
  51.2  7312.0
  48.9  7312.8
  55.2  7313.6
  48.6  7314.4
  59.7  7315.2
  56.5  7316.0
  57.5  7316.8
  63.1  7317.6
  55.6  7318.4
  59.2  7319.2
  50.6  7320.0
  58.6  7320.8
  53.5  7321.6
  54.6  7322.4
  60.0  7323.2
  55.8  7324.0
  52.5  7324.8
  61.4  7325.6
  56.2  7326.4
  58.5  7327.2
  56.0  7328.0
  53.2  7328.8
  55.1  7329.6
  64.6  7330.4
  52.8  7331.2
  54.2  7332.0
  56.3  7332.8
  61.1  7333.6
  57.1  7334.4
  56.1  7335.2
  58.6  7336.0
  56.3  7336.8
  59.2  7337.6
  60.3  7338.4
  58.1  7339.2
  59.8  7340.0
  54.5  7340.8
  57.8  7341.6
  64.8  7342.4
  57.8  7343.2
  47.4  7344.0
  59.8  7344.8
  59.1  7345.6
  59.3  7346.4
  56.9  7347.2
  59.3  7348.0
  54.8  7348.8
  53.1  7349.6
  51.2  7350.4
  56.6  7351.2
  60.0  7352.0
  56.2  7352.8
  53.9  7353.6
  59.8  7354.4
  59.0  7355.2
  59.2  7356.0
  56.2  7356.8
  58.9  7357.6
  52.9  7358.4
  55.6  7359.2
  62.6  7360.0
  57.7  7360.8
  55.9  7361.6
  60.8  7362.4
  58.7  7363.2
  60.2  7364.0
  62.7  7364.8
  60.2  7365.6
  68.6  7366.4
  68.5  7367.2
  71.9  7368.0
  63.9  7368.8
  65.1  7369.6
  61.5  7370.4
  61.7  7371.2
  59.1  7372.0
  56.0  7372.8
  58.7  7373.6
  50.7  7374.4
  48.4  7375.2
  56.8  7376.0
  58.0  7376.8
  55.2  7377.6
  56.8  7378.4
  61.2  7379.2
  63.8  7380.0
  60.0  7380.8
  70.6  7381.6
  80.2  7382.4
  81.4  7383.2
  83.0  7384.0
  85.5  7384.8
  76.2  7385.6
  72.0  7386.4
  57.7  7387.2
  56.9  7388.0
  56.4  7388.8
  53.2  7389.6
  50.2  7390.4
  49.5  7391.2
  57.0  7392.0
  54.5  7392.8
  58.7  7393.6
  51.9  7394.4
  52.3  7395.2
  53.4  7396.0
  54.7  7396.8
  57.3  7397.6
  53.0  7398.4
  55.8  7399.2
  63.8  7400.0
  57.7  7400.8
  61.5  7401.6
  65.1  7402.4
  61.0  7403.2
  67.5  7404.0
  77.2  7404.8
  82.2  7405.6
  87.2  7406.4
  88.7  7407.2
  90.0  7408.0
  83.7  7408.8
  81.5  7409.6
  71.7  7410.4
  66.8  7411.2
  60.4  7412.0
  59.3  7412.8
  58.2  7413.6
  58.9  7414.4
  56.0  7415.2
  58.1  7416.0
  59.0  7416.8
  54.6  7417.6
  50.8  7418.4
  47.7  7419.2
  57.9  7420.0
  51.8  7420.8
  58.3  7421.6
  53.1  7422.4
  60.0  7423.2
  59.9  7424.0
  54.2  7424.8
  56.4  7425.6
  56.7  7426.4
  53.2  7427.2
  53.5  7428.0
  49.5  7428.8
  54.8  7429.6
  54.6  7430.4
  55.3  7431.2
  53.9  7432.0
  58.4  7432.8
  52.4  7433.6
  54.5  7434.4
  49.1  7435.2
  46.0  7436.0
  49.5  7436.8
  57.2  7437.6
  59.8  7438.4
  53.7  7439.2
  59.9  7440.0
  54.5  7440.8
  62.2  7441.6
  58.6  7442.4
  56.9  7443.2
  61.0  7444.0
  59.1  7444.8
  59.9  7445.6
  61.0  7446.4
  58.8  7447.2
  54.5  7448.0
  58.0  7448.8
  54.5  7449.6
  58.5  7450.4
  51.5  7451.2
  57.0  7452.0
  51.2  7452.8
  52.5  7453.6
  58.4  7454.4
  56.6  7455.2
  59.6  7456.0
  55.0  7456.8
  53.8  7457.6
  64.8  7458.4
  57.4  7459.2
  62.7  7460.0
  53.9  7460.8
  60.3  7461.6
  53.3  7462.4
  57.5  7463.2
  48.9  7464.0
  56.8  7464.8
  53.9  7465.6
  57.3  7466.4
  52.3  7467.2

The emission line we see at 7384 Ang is H-alpha 6563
